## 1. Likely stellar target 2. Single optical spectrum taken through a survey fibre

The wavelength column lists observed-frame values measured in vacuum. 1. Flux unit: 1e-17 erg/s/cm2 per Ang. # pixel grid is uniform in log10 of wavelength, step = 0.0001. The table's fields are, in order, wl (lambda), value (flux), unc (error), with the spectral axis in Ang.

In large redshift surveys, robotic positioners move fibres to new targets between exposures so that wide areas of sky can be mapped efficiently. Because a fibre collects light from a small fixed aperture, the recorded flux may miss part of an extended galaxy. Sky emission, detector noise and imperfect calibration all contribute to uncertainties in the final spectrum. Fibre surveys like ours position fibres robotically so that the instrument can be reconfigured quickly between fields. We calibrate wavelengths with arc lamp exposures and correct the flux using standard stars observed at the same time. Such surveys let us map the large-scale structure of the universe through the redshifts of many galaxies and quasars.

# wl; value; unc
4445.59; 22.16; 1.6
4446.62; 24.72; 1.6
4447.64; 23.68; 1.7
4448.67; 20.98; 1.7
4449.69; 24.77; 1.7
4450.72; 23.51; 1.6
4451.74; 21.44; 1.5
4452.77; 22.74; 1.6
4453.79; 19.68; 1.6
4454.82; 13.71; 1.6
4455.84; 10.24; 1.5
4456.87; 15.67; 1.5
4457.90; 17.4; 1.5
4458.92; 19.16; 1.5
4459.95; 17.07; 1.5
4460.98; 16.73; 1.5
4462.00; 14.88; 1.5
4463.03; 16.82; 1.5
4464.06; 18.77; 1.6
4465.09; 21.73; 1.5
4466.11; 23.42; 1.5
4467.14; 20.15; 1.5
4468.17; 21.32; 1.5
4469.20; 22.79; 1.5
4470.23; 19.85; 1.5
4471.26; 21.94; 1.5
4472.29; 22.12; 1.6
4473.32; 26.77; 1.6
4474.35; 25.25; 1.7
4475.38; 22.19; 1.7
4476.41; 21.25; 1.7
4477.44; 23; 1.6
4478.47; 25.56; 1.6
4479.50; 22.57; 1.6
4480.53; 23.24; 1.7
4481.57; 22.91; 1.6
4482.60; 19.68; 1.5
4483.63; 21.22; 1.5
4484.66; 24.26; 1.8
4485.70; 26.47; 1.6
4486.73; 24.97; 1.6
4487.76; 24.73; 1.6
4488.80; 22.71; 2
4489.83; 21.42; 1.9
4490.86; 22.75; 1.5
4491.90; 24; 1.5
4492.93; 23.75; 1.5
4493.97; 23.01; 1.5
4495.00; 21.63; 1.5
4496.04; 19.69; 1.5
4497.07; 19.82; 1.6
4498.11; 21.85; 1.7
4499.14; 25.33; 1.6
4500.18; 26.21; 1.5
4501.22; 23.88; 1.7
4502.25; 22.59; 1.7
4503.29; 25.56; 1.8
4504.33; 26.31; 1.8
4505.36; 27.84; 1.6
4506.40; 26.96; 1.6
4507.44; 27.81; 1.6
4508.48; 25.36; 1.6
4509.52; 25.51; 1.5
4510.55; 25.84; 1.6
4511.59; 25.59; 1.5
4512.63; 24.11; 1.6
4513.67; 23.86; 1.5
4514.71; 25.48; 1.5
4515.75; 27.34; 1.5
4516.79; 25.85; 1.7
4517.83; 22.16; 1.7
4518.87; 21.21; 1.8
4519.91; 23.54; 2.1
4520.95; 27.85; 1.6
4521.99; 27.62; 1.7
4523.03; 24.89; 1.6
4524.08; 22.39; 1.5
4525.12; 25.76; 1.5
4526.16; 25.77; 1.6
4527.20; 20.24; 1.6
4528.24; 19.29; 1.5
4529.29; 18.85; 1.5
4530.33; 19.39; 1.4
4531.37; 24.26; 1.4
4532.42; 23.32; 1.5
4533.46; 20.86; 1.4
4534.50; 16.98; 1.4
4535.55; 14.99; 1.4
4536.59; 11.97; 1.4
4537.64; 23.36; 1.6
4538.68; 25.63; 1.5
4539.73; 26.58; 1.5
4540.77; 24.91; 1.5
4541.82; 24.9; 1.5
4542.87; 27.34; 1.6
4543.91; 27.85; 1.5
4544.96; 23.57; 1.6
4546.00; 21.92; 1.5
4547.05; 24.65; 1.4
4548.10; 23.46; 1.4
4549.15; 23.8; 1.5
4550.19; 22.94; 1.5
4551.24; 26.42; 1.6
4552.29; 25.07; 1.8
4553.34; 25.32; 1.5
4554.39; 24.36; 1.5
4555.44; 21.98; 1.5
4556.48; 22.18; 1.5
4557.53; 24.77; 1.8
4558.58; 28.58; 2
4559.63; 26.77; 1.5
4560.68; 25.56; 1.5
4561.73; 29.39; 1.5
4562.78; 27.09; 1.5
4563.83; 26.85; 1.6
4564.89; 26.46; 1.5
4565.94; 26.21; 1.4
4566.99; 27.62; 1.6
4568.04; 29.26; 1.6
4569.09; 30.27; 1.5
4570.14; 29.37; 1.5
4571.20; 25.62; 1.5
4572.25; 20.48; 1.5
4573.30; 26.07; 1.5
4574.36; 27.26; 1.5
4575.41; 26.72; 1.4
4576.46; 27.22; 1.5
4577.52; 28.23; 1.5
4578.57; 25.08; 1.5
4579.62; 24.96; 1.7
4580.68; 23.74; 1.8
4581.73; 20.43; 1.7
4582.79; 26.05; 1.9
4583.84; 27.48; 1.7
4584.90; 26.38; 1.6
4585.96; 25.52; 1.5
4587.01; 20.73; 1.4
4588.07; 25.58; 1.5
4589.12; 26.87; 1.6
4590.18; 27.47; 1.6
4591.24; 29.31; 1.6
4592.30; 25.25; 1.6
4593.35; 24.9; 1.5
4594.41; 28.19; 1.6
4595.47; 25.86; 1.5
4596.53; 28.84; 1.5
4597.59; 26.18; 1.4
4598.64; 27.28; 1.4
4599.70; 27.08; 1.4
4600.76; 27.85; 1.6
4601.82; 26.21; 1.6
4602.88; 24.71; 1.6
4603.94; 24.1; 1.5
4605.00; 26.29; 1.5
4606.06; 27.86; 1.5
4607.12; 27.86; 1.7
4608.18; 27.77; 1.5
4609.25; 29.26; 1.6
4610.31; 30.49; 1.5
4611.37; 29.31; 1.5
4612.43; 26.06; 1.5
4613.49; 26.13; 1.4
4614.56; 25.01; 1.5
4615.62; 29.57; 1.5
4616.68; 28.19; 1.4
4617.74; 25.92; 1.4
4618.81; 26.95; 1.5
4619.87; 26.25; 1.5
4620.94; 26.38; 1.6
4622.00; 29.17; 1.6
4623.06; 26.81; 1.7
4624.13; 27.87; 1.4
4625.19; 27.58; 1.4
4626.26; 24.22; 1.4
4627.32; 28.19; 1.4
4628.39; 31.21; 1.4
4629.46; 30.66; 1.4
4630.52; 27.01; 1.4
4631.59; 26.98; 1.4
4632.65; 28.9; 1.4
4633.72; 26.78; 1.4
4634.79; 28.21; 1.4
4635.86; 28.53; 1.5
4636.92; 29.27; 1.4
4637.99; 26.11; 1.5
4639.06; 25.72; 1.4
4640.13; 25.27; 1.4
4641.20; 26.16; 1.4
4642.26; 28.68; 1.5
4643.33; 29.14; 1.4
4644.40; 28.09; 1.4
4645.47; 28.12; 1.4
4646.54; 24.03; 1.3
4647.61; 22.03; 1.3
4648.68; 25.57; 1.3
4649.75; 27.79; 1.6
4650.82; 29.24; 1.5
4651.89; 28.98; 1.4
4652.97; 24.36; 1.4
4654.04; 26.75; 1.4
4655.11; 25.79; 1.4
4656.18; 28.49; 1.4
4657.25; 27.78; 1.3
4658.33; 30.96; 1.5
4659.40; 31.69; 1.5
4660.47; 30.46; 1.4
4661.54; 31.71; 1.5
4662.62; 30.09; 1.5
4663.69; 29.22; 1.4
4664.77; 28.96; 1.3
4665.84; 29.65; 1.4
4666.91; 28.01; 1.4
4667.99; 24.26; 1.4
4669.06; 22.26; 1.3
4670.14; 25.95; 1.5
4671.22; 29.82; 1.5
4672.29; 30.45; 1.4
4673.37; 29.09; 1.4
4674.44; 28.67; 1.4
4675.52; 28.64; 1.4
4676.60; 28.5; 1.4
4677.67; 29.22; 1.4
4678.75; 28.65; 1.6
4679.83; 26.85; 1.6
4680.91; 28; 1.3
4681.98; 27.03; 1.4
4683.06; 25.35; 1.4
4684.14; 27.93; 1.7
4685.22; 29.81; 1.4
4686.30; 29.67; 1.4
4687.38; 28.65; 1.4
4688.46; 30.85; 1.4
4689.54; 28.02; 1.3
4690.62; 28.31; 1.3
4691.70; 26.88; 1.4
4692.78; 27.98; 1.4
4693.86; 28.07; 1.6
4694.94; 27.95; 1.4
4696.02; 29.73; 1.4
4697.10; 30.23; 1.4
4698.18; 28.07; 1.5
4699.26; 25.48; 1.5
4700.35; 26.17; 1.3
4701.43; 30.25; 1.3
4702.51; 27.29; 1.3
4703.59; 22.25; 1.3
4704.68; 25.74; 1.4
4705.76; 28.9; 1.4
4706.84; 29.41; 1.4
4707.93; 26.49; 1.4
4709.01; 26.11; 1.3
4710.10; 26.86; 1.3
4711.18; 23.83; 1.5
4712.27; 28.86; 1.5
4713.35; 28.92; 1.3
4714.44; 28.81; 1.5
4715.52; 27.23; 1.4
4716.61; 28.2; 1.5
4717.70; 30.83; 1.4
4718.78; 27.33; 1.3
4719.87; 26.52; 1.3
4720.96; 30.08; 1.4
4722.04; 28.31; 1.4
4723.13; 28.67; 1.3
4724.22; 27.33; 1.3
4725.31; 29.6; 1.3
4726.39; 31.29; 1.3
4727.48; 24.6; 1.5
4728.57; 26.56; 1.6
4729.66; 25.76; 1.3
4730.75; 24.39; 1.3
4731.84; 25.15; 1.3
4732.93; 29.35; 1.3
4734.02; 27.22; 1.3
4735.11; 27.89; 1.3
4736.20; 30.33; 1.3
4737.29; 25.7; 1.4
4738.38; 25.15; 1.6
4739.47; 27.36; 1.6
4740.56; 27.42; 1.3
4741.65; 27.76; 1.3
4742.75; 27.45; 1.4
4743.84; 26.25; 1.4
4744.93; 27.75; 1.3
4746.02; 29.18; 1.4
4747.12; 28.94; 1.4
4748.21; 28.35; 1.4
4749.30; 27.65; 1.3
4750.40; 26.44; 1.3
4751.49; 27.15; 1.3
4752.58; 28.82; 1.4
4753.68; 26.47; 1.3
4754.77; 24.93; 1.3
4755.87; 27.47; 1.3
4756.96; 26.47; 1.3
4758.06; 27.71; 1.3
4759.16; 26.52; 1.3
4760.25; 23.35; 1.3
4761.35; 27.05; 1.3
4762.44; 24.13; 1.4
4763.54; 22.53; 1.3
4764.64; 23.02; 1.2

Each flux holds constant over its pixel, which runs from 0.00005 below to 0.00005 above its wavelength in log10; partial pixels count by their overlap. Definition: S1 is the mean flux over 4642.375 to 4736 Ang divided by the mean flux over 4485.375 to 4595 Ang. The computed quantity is 1.1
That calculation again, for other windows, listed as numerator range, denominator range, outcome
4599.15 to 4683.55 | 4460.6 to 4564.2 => 1.18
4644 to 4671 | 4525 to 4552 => 1.22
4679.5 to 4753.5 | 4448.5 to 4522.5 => 1.23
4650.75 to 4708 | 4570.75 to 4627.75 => 1.06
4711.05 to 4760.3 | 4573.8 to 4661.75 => 1.01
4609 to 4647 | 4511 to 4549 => 1.18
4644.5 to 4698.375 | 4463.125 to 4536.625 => 1.21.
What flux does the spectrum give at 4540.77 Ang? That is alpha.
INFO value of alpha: 24.91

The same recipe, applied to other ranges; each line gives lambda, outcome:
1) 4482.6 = 19.68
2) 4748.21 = 28.35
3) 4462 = 14.88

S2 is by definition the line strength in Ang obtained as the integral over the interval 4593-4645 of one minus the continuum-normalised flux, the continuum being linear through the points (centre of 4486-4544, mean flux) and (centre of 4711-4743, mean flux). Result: -3.6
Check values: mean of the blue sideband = 23.6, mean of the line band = 27.4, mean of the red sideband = 27.6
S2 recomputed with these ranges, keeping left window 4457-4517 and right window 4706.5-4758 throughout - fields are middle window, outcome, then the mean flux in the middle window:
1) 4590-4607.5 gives -1.2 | 26.8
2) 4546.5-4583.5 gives -2.1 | 25.7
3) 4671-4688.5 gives -1.4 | 28.6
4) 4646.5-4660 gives -0.7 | 27.3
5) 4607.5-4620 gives -1.2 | 27.6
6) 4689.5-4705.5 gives -0.4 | 27.5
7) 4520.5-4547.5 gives 1.0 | 22.9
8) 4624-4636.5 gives -1.2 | 28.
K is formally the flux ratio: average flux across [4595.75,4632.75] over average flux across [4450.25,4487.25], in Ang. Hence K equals 1.3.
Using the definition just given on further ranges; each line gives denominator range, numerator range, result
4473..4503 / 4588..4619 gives 1.17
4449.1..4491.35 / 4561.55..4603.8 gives 1.25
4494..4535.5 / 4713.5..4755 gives 1.17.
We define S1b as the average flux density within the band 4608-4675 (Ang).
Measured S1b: 27.7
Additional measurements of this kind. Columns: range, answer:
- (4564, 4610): 26.4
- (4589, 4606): 26.7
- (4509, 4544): 23.3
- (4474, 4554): 23.6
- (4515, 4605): 24.9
